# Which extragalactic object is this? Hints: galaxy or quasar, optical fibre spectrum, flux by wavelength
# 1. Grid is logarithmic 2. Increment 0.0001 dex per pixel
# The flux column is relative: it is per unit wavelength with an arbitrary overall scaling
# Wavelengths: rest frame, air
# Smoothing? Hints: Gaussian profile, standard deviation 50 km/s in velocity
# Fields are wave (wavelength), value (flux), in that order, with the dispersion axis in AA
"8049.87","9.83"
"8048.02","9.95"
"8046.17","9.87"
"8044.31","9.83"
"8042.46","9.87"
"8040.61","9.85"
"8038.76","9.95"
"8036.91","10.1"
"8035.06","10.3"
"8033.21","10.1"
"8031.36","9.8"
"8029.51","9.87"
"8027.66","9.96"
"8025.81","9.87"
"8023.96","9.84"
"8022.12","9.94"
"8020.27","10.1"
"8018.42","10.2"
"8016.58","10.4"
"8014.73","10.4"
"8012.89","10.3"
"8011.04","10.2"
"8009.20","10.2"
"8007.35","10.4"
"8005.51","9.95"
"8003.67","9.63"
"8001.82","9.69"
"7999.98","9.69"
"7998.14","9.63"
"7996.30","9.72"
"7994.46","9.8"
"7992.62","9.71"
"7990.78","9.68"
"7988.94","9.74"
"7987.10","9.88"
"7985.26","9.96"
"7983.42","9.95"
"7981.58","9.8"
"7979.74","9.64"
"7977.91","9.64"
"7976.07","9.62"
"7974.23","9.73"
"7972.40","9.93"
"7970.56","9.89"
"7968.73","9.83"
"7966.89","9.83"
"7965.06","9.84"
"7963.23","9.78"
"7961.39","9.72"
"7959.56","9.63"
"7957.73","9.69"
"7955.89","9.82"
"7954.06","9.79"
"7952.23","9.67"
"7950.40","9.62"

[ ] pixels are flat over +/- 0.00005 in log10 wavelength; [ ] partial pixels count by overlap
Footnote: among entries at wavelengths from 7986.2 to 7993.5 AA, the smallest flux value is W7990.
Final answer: 9.68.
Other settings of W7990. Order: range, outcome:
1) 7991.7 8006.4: 9.63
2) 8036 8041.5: 9.85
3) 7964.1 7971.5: 9.83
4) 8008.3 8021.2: 10.1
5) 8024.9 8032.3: 9.8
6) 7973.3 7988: 9.62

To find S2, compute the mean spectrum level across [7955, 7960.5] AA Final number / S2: 9.71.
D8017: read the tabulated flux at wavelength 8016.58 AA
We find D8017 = 10.4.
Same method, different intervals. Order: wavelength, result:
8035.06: 10.3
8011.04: 10.2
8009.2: 10.2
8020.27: 10.1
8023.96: 9.84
